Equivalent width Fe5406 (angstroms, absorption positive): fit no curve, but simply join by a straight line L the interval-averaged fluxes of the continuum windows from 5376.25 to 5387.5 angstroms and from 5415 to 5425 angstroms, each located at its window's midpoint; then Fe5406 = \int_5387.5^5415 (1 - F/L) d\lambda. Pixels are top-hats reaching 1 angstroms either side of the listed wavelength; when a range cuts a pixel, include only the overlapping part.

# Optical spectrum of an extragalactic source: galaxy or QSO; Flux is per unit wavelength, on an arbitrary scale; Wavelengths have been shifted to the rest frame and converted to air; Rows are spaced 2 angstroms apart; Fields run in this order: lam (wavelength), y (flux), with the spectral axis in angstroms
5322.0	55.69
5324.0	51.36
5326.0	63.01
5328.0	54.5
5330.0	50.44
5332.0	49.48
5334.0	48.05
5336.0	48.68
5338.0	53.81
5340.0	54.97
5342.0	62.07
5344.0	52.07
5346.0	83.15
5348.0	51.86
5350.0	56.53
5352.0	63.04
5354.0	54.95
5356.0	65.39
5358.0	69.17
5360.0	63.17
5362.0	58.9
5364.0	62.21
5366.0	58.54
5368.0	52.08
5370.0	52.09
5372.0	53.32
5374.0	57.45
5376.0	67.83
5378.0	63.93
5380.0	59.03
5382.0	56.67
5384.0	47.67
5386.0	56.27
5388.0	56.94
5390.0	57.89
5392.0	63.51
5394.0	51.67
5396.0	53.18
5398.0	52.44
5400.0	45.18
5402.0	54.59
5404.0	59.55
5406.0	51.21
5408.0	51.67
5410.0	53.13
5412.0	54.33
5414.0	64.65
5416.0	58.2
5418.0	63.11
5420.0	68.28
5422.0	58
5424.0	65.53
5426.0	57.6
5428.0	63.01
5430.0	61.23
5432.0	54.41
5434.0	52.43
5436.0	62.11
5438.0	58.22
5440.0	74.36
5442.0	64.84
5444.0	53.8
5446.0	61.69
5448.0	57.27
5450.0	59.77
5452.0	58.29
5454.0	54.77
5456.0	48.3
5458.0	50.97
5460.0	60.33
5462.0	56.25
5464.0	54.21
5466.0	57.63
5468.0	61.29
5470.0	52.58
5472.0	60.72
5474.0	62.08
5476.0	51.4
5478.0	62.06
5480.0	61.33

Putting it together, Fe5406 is 2.3 angstroms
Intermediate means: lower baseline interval 57.5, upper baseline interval 62.6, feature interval 55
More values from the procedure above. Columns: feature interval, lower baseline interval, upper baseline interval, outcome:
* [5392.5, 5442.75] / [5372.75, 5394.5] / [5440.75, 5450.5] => 0.8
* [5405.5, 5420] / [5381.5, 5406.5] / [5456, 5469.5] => -0.7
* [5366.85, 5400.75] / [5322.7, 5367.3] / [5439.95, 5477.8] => 1.2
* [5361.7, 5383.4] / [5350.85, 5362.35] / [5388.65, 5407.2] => 0.4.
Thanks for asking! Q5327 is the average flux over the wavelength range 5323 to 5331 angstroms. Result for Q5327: 54.8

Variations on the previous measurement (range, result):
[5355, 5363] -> 64.2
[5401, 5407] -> 55.1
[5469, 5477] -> 56.7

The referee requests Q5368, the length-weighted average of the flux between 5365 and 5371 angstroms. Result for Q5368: 54.2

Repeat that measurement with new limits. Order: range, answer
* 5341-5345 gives 57.1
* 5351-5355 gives 59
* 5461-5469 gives 57.3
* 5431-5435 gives 53.4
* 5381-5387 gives 53.5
